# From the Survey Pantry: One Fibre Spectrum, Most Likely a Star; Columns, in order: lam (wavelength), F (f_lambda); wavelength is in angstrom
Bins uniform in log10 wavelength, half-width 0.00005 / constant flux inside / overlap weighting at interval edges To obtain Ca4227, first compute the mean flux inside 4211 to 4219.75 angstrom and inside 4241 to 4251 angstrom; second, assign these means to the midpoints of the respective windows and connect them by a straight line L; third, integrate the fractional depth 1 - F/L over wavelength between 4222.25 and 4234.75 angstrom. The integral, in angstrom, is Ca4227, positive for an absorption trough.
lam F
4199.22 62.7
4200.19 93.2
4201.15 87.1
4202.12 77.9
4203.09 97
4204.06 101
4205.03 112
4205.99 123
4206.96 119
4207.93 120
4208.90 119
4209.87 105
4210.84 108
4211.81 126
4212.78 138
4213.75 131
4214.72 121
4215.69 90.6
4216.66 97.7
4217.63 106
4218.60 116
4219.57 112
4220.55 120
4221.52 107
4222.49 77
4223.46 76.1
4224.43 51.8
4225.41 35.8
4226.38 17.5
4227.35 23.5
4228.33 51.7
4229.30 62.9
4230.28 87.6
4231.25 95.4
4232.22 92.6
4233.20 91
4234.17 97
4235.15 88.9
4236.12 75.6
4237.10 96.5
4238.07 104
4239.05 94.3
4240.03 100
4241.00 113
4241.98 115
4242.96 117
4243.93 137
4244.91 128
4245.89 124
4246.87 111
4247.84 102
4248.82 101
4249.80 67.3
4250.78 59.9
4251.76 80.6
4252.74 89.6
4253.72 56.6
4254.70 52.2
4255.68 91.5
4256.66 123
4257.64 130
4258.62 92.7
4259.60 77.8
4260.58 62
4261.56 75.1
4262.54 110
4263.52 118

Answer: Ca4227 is 5.1 angstrom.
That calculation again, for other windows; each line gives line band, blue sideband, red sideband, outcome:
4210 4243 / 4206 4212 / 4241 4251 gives 5.9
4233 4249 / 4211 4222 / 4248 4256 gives -3.5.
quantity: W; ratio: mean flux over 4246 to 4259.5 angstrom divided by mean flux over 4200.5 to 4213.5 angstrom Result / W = 0.8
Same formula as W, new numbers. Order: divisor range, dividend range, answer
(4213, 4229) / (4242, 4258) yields 1.17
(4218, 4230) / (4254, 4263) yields 1.25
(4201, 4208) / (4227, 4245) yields 0.89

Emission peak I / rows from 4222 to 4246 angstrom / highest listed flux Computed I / 137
